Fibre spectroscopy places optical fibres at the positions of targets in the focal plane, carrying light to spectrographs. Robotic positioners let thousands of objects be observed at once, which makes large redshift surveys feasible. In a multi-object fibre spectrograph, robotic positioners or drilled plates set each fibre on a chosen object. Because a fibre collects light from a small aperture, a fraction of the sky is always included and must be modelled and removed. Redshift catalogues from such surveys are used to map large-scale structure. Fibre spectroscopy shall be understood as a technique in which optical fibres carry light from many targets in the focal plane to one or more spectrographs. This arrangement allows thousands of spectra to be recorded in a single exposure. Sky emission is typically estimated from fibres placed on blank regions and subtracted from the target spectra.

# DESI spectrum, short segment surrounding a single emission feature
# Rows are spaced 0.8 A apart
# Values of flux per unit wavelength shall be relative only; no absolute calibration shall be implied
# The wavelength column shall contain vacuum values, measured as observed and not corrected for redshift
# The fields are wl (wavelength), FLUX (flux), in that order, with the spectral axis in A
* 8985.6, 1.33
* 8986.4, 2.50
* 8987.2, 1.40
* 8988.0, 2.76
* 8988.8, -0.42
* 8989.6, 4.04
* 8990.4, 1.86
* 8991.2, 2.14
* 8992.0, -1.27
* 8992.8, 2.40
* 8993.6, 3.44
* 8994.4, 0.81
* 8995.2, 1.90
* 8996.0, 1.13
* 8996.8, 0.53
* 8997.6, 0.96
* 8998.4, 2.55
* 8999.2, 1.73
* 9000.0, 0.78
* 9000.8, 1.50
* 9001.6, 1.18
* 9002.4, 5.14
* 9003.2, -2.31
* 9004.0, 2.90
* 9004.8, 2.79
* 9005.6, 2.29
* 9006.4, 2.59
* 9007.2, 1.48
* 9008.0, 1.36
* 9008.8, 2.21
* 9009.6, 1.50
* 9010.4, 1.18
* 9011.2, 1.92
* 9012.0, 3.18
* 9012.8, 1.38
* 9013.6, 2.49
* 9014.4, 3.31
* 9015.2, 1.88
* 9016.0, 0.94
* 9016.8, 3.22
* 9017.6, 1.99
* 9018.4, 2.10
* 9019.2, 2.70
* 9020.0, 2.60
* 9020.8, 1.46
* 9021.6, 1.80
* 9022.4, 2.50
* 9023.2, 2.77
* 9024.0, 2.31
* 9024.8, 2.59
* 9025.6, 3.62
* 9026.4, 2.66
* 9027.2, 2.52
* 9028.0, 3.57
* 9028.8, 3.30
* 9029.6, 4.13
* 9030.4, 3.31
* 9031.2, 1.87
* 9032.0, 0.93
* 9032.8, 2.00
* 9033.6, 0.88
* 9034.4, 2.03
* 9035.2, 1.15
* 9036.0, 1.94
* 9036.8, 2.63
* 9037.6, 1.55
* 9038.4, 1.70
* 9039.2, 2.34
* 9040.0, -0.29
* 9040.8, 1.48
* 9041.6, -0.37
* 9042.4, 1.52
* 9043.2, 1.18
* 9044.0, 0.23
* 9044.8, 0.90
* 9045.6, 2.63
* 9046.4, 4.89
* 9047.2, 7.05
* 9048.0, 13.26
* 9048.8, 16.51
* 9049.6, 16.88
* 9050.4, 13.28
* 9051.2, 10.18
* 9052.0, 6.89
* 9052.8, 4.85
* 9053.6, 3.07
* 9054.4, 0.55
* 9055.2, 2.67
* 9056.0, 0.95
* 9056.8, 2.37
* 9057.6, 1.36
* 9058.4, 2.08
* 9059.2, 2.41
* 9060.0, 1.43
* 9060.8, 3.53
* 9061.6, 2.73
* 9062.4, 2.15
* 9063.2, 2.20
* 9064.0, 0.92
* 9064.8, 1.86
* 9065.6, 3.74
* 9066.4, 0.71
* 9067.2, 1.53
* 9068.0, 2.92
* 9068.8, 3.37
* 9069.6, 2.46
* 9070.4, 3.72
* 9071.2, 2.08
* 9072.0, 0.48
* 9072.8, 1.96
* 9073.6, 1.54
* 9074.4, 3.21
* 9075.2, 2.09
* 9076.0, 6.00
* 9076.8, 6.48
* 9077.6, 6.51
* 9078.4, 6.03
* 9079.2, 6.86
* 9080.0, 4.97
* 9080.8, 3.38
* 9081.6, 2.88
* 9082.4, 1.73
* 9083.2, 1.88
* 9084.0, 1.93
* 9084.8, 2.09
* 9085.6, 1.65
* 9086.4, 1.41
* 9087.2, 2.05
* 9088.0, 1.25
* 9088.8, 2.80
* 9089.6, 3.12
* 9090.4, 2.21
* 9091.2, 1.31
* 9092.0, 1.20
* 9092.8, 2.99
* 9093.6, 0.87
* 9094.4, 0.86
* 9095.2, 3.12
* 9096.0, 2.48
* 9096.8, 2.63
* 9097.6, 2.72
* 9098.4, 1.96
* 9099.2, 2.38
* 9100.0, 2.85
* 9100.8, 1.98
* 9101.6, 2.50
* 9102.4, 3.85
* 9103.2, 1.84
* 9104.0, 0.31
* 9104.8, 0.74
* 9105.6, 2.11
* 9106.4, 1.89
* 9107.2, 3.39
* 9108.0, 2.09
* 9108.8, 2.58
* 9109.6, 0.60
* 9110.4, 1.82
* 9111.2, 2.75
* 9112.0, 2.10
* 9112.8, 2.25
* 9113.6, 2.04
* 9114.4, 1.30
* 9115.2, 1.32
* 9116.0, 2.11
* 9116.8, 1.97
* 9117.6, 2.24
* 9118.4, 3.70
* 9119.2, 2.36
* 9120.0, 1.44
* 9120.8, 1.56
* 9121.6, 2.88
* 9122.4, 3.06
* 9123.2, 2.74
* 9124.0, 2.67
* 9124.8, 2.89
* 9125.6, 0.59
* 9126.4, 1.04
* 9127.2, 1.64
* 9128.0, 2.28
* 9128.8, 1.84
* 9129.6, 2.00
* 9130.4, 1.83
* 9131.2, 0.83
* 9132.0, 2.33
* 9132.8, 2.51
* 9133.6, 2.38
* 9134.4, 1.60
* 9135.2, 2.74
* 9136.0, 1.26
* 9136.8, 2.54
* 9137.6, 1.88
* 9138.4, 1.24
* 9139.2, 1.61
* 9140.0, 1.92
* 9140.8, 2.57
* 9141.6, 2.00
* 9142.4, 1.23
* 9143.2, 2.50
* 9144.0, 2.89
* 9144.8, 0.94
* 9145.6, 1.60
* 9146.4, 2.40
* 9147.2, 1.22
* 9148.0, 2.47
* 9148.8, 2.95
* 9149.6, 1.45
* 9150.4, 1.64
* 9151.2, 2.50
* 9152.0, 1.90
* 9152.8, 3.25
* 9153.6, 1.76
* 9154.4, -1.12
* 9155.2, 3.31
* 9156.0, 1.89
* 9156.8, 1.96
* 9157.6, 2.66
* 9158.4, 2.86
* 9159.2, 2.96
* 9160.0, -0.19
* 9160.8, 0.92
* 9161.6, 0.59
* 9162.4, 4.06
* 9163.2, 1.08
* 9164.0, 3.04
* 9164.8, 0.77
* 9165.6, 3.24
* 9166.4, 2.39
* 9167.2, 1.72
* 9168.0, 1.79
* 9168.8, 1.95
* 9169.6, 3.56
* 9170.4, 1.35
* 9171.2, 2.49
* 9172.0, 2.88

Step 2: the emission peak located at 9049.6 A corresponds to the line H-alpha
